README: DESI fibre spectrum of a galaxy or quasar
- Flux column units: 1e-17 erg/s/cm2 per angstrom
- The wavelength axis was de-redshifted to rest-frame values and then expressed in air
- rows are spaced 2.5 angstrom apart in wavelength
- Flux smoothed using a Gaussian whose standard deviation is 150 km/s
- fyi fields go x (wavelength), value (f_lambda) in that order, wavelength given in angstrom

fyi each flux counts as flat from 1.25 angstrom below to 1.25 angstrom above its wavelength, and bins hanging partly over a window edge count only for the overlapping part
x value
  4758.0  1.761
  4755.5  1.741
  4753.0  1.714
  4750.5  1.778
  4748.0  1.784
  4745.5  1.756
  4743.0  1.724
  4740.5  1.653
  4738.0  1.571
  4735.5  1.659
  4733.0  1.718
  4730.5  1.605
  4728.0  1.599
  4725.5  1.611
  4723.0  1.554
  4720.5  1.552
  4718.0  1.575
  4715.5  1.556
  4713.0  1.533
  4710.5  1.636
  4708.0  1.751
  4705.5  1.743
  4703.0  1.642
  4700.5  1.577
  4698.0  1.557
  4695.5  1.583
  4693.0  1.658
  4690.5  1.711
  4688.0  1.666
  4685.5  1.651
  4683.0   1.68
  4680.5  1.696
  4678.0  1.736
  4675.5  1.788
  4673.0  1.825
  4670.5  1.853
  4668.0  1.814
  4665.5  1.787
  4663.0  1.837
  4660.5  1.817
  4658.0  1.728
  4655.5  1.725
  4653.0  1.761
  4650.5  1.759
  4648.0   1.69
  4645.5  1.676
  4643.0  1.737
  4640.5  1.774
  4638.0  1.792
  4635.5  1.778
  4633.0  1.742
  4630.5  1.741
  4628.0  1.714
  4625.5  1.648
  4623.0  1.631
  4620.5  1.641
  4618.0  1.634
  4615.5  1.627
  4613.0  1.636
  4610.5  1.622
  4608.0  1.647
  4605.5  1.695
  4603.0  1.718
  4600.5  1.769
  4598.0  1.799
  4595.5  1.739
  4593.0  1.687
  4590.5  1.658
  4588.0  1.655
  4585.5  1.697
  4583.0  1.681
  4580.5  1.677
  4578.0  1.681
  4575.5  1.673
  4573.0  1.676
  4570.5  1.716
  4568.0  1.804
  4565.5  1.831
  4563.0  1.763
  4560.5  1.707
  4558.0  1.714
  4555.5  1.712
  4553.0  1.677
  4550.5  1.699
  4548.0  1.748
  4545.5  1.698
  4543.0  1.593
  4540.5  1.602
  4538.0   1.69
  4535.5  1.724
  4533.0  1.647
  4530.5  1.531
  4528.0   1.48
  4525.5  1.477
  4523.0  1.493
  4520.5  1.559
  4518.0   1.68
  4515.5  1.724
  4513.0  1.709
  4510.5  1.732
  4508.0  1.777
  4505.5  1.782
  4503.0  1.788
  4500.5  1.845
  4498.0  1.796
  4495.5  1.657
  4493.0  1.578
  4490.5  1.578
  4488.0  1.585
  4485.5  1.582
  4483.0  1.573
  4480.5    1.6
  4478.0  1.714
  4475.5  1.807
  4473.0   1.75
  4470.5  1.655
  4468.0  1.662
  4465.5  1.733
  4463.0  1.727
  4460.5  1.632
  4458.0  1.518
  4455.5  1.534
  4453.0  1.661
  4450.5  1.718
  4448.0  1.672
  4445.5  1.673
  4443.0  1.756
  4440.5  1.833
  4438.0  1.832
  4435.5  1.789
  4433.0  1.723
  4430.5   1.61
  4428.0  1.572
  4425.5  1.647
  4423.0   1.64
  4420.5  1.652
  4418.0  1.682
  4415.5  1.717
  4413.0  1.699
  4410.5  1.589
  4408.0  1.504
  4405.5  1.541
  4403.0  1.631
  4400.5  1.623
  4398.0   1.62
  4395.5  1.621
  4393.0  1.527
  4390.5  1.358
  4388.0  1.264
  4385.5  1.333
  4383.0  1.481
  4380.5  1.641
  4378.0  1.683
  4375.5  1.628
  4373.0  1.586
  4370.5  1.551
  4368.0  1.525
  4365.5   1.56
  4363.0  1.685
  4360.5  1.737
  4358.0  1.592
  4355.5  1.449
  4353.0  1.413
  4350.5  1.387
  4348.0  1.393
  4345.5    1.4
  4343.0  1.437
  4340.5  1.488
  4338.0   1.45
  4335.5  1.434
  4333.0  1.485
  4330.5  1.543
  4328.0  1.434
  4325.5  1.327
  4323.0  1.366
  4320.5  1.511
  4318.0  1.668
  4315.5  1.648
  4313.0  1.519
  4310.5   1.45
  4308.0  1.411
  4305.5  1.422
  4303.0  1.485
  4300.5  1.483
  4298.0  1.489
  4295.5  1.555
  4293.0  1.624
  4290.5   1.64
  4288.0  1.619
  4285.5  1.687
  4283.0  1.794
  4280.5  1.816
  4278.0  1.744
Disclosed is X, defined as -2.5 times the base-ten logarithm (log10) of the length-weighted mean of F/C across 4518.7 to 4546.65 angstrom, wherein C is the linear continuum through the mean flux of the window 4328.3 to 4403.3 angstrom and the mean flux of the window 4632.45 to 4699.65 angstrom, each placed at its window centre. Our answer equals 0.03 mag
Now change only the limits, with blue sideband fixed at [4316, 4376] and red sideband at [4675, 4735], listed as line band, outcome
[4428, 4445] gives -0.13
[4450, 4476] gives -0.08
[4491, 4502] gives -0.10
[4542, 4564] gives -0.08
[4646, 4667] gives -0.09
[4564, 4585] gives -0.08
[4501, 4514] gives -0.13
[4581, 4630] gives -0.05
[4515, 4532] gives 0.01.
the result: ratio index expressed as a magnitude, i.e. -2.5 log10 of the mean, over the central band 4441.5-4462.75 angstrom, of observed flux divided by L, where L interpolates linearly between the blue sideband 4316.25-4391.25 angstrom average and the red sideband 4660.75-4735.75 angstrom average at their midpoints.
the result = -0.071 mag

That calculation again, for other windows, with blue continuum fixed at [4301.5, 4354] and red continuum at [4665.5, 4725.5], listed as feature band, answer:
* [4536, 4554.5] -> -0.061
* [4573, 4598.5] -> -0.056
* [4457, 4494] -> -0.070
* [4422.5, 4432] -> -0.070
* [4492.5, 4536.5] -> -0.068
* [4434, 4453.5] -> -0.145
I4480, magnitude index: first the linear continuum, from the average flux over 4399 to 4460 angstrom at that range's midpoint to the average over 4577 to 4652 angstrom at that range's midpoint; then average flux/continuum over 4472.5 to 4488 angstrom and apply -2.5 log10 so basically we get 0.006 mag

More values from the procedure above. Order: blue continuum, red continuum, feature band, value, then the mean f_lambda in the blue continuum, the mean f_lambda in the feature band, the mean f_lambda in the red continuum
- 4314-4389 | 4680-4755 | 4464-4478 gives -0.11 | 1.5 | 1.72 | 1.65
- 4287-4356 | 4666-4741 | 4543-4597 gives -0.07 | 1.48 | 1.71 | 1.66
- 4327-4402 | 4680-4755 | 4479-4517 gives -0.08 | 1.51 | 1.69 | 1.65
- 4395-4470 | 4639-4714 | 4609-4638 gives 0.02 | 1.66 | 1.68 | 1.71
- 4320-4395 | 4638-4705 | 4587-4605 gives -0.03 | 1.49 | 1.72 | 1.72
